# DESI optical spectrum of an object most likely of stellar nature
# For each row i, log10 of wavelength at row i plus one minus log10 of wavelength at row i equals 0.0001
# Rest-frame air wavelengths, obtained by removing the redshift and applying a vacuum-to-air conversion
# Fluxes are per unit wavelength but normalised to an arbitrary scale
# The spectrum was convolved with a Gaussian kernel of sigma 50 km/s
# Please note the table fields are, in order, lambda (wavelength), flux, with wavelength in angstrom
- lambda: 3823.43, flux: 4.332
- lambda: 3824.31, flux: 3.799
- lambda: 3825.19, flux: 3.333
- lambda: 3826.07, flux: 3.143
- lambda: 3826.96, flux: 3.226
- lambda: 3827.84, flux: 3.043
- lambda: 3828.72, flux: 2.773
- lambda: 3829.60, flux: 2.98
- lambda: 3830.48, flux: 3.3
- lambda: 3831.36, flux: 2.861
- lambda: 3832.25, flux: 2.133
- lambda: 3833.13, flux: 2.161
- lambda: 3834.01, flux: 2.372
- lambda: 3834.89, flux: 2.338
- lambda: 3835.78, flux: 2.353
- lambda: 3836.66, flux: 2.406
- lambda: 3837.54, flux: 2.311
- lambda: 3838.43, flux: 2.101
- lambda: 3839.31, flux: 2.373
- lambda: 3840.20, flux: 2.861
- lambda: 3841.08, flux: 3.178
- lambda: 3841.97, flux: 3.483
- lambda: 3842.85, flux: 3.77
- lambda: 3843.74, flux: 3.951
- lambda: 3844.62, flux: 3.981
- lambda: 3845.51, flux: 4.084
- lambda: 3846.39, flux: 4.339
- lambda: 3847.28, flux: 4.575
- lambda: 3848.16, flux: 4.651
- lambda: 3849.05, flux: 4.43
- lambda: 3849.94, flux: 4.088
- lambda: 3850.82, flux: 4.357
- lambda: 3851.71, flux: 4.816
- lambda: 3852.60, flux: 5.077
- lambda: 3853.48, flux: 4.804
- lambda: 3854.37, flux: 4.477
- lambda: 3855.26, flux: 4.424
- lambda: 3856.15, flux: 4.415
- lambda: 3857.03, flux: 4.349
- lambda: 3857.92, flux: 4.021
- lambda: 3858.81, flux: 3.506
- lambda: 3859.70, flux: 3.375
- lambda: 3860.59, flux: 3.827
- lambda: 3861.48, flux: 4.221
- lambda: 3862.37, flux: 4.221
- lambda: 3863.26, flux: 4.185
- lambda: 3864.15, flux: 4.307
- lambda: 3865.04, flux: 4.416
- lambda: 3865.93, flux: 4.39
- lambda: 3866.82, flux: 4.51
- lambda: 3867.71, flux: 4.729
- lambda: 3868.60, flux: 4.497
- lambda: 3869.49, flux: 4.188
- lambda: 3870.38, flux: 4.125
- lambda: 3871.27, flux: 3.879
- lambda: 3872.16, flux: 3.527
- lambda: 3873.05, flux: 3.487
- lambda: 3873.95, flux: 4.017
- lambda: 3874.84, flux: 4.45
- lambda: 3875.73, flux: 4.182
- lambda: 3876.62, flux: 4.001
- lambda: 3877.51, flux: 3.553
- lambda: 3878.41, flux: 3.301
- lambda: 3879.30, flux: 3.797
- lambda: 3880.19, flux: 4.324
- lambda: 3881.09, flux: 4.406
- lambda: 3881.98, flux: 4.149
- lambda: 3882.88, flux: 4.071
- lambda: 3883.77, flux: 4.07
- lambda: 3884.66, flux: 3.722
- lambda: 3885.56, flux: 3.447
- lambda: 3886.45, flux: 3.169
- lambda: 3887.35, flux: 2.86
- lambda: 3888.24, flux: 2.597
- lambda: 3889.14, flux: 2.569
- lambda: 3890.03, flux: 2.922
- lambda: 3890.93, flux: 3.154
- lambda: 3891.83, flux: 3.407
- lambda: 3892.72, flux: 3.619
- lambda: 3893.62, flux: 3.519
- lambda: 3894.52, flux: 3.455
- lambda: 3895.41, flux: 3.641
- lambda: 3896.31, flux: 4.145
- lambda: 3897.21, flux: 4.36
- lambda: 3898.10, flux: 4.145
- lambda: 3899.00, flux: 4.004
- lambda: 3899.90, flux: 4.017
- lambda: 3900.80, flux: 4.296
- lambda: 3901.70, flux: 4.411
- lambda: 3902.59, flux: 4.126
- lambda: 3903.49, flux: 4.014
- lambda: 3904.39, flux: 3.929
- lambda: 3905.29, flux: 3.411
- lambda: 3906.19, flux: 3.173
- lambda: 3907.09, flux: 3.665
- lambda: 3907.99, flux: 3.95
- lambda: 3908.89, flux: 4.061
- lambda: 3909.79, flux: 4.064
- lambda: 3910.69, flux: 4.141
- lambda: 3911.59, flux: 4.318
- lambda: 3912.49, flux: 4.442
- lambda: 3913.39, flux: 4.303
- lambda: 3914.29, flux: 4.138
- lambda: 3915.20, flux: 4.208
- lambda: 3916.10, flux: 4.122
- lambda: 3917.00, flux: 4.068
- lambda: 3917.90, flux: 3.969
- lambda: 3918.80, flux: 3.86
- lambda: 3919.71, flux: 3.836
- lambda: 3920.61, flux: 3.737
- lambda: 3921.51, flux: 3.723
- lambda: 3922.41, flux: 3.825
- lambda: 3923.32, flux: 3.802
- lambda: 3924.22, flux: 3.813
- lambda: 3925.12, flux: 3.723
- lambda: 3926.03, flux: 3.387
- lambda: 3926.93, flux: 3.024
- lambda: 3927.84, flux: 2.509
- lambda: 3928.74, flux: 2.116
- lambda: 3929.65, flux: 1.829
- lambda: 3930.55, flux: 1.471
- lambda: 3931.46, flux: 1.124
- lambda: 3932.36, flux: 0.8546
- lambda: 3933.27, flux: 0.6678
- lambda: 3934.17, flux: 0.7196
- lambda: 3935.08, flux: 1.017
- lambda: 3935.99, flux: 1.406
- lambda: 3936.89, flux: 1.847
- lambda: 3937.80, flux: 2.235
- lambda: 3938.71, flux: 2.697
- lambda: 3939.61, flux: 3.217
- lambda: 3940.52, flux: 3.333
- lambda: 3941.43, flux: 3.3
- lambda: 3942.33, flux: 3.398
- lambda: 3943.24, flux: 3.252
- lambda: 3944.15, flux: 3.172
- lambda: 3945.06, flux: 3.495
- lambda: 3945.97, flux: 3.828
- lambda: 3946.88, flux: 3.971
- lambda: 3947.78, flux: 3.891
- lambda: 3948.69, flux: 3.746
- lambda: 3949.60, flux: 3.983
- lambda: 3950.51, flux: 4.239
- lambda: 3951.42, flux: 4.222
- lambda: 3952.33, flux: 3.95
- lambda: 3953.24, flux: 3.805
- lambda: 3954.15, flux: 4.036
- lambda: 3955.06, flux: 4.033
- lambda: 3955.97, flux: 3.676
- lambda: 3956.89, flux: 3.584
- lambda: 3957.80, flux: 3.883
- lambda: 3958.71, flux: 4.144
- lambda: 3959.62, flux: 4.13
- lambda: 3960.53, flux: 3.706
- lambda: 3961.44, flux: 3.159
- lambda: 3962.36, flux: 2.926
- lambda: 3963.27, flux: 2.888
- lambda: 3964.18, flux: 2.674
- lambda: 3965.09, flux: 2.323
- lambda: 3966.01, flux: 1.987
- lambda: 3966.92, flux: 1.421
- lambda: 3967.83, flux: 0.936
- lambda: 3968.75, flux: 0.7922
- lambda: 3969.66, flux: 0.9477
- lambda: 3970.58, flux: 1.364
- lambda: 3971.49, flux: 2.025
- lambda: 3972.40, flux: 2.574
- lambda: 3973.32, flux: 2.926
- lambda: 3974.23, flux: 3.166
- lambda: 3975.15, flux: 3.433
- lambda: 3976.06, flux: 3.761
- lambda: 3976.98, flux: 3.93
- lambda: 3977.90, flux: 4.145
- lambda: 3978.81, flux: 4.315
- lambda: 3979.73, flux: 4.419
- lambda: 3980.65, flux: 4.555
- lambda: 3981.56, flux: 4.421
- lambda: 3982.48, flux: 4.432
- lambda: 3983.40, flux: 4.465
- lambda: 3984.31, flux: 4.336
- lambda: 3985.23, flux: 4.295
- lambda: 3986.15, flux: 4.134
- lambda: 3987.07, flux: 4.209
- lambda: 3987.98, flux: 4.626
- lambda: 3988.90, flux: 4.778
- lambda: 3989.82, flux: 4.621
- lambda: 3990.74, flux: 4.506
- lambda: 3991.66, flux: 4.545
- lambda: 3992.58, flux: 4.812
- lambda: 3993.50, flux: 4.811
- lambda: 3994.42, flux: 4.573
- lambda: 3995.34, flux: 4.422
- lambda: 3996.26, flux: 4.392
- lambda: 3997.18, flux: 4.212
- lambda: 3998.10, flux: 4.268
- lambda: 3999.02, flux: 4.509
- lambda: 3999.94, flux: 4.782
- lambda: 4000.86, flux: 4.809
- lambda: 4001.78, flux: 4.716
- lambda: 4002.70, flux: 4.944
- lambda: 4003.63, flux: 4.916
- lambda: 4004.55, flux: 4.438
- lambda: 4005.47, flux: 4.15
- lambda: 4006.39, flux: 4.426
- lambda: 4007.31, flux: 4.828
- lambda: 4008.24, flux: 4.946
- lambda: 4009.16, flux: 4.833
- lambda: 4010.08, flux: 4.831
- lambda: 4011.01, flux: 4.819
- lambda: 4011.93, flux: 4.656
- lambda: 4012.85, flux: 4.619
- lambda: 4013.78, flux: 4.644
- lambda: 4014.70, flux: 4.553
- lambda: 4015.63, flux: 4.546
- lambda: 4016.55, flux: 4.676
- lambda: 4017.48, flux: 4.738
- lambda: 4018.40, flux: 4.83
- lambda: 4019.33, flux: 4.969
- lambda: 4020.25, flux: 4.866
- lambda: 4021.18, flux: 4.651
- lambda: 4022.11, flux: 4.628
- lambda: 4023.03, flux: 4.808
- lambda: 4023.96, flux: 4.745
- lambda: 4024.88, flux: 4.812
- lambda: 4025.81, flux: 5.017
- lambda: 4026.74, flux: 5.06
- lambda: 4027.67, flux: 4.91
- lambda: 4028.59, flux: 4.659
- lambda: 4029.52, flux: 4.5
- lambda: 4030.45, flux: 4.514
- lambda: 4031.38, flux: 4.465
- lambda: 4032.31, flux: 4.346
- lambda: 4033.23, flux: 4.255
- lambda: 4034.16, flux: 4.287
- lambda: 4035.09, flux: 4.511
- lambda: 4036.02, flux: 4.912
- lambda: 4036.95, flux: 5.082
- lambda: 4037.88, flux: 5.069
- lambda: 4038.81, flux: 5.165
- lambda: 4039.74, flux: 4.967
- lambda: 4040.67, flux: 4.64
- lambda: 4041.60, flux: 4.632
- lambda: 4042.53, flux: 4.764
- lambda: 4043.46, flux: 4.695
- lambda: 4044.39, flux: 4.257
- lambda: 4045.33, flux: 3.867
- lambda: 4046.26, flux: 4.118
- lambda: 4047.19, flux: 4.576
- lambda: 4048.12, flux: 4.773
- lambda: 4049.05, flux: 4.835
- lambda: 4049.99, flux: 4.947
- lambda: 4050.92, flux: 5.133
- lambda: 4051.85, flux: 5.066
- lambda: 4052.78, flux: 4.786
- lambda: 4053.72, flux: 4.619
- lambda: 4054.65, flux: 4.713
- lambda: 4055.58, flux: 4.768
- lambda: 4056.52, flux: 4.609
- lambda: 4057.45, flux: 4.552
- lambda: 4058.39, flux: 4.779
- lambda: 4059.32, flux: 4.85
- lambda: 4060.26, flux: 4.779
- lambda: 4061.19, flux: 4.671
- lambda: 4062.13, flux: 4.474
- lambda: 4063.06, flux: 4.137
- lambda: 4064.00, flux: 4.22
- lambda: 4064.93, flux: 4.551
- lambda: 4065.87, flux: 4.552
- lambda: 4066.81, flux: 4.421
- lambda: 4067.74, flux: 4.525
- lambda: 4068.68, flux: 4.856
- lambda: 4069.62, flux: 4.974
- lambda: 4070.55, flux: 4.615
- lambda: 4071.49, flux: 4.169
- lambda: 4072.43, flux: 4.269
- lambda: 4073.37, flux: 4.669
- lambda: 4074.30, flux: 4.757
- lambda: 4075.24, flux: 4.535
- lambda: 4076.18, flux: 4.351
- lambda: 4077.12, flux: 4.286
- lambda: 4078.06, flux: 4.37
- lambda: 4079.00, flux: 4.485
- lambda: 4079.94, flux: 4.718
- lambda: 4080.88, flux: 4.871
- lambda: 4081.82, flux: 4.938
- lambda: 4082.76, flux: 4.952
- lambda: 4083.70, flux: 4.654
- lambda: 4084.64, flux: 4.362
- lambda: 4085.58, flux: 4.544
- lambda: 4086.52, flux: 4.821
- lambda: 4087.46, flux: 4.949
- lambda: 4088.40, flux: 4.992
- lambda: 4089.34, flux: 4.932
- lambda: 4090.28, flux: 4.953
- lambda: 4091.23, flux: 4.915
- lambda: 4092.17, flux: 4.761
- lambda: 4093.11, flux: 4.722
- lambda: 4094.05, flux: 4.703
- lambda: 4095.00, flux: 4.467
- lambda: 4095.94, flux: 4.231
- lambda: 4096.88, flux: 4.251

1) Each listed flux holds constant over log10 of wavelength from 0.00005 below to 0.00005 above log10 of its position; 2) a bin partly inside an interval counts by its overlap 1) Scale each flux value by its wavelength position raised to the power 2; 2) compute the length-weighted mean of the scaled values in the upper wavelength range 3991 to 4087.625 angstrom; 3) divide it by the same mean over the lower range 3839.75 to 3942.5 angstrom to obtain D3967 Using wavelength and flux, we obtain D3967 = 1.38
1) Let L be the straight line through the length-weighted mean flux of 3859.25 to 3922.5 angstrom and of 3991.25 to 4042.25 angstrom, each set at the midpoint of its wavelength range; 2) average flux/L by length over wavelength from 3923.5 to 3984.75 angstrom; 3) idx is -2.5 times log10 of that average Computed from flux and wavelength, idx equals 0.381 mag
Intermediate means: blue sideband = 3.9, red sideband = 4.69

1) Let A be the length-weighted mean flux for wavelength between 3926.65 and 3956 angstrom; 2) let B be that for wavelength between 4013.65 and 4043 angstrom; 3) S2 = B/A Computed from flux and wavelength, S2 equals 1.66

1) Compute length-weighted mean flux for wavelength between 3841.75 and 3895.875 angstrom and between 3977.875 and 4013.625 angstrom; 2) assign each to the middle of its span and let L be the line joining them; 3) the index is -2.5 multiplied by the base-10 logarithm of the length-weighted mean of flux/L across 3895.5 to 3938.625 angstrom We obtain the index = 0.25 mag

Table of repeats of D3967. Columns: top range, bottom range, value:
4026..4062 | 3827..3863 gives 1.45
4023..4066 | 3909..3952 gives 1.54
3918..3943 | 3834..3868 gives 0.71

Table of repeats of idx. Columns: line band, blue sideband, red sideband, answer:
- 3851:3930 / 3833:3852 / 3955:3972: -0.24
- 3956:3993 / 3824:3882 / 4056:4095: 0.22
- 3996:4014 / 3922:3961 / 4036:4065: -0.16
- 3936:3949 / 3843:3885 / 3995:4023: 0.36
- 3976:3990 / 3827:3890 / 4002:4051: 0.02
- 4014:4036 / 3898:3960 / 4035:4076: -0.08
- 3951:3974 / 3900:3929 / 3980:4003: 0.42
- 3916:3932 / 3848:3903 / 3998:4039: 0.31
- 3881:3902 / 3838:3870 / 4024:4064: 0.15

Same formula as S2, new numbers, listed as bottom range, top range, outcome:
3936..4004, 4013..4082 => 1.28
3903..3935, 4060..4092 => 1.41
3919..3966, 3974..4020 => 1.46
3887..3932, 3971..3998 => 1.16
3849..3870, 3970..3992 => 0.90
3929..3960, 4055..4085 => 1.53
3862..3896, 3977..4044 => 1.21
